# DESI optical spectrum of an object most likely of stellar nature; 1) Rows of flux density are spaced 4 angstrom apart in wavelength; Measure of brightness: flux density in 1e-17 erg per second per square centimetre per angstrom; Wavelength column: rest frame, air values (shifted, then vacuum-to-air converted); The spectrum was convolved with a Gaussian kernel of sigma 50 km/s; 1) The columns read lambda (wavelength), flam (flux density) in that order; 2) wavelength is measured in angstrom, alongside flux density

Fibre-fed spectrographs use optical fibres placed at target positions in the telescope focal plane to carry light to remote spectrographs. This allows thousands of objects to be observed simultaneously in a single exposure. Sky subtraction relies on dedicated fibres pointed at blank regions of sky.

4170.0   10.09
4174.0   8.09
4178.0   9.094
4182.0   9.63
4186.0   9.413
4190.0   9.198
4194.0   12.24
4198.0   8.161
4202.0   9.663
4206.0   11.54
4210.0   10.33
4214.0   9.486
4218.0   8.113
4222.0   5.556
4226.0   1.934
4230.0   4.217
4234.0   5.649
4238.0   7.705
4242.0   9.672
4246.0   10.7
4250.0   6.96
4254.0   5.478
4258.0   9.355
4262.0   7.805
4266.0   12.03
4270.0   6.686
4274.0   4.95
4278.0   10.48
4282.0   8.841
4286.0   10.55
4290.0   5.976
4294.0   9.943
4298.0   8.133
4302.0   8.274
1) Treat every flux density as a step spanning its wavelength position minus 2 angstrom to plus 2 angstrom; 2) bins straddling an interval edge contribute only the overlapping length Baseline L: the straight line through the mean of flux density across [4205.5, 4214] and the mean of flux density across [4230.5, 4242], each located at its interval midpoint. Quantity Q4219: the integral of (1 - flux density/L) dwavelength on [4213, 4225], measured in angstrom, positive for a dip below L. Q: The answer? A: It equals 2.9 angstrom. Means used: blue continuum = 10.5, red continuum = 6.88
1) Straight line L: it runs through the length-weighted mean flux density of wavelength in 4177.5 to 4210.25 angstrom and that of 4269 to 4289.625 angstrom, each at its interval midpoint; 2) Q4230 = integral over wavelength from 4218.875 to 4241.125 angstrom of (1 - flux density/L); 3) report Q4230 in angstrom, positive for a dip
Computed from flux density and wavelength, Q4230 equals 9.1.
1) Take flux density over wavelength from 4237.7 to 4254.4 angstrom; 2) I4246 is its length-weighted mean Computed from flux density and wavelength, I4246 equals 8.4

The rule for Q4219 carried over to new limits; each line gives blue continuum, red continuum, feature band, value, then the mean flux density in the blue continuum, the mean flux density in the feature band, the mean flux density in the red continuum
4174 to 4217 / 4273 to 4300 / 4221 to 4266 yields 9.9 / 9.75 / 7.08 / 8.54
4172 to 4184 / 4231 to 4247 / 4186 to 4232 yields 1.3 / 8.94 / 8.27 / 8.03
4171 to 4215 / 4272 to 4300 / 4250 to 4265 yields 1.8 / 9.73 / 7.77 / 8.41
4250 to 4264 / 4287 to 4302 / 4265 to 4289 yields -2.5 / 7.46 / 8.67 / 8.22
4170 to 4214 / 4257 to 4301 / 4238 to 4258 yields 1.6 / 9.74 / 8.27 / 8.59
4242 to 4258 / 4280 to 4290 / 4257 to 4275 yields 0.5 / 8.16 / 8.28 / 8.95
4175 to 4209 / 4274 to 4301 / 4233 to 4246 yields 1.3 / 9.83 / 8.3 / 8.66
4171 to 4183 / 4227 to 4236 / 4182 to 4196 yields -3.9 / 8.98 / 10.2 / 4.6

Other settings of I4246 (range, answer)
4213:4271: 7.4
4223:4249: 6.62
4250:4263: 7.44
